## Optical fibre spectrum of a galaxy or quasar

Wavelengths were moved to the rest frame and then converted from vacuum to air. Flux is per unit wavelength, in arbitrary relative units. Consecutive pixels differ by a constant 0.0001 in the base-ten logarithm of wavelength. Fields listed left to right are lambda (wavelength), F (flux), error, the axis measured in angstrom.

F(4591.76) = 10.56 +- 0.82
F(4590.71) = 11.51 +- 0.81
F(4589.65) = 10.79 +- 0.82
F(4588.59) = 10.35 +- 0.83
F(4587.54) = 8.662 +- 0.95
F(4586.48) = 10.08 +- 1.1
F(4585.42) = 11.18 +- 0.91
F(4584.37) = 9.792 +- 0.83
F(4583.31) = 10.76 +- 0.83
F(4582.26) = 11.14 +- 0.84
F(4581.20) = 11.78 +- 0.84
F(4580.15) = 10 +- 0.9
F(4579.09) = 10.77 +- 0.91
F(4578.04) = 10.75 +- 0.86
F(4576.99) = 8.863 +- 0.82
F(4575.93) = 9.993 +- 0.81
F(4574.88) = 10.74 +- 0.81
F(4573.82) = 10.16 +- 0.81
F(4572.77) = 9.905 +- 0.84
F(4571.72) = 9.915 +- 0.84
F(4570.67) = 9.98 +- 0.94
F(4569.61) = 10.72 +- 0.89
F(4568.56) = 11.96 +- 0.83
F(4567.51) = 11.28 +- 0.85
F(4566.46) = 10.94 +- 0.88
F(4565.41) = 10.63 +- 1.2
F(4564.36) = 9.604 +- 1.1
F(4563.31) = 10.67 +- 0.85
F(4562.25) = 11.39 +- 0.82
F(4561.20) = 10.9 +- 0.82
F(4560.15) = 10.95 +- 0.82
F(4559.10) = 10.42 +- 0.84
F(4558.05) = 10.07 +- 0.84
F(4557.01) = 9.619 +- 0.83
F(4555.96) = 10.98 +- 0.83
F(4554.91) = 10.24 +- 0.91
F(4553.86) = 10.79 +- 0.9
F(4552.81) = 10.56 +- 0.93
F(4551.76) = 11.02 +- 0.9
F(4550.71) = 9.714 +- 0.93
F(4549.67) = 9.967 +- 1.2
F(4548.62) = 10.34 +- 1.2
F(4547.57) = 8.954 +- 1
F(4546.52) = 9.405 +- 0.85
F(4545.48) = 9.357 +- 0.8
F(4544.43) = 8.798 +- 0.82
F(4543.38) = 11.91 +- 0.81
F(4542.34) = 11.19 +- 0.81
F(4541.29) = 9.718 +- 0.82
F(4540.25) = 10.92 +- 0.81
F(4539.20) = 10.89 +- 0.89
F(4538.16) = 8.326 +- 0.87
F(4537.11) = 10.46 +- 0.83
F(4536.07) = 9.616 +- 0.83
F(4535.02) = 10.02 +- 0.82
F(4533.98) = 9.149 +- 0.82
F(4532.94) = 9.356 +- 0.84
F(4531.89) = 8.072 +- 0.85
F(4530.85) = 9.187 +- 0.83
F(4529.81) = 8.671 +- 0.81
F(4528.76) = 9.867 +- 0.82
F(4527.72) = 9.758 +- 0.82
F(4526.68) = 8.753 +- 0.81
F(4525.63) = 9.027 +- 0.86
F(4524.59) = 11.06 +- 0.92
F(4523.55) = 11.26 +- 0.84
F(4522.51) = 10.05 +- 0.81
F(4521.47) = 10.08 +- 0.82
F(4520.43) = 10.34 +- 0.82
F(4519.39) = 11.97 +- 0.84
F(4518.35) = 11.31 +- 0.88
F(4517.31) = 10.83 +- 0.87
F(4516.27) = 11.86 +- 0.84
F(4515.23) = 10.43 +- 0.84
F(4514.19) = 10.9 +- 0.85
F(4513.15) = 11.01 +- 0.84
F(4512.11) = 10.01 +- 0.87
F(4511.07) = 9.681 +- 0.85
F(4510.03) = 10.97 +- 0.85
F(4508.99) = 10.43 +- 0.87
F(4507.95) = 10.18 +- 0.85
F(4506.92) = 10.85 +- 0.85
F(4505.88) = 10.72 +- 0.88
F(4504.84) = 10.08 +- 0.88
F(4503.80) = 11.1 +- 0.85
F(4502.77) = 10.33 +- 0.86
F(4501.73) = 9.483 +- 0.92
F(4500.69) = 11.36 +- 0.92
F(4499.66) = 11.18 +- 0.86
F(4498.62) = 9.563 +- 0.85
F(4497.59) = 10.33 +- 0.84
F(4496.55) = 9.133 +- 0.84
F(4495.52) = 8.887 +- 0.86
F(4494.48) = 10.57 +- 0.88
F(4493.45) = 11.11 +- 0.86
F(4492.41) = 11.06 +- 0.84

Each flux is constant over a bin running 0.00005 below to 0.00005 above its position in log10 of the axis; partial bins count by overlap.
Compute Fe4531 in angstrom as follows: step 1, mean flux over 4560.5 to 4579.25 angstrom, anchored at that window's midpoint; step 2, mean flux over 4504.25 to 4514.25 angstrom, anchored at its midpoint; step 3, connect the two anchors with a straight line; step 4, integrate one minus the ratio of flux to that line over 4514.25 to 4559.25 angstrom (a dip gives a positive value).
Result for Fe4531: 1.6 angstrom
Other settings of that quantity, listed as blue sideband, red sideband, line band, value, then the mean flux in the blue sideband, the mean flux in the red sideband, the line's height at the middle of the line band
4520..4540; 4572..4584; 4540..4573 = -1.0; 9.69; 10.4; 10.1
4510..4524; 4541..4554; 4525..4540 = 1.5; 10.8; 10.1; 10.4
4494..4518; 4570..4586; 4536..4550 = 0.5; 10.4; 10.4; 10.4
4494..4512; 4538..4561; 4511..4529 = -0.4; 10.3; 10.2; 10.3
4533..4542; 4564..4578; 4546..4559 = 0.0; 9.89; 10.4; 10.1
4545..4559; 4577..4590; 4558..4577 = -0.5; 10.1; 10.4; 10.3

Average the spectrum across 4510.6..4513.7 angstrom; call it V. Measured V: 10.2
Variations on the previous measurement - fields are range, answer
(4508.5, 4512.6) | 10.3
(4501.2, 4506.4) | 10.3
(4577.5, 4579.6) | 10.8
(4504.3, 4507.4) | 10.5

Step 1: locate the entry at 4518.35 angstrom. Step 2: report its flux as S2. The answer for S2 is 11.31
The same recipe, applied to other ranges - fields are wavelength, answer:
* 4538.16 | 8.326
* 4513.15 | 11.01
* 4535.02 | 10.02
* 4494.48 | 10.57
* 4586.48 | 10.08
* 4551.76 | 11.02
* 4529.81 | 8.671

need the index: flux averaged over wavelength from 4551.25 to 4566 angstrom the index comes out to 10.6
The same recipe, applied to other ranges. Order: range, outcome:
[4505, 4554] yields 10.2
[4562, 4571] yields 10.8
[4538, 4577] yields 10.3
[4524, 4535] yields 9.34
